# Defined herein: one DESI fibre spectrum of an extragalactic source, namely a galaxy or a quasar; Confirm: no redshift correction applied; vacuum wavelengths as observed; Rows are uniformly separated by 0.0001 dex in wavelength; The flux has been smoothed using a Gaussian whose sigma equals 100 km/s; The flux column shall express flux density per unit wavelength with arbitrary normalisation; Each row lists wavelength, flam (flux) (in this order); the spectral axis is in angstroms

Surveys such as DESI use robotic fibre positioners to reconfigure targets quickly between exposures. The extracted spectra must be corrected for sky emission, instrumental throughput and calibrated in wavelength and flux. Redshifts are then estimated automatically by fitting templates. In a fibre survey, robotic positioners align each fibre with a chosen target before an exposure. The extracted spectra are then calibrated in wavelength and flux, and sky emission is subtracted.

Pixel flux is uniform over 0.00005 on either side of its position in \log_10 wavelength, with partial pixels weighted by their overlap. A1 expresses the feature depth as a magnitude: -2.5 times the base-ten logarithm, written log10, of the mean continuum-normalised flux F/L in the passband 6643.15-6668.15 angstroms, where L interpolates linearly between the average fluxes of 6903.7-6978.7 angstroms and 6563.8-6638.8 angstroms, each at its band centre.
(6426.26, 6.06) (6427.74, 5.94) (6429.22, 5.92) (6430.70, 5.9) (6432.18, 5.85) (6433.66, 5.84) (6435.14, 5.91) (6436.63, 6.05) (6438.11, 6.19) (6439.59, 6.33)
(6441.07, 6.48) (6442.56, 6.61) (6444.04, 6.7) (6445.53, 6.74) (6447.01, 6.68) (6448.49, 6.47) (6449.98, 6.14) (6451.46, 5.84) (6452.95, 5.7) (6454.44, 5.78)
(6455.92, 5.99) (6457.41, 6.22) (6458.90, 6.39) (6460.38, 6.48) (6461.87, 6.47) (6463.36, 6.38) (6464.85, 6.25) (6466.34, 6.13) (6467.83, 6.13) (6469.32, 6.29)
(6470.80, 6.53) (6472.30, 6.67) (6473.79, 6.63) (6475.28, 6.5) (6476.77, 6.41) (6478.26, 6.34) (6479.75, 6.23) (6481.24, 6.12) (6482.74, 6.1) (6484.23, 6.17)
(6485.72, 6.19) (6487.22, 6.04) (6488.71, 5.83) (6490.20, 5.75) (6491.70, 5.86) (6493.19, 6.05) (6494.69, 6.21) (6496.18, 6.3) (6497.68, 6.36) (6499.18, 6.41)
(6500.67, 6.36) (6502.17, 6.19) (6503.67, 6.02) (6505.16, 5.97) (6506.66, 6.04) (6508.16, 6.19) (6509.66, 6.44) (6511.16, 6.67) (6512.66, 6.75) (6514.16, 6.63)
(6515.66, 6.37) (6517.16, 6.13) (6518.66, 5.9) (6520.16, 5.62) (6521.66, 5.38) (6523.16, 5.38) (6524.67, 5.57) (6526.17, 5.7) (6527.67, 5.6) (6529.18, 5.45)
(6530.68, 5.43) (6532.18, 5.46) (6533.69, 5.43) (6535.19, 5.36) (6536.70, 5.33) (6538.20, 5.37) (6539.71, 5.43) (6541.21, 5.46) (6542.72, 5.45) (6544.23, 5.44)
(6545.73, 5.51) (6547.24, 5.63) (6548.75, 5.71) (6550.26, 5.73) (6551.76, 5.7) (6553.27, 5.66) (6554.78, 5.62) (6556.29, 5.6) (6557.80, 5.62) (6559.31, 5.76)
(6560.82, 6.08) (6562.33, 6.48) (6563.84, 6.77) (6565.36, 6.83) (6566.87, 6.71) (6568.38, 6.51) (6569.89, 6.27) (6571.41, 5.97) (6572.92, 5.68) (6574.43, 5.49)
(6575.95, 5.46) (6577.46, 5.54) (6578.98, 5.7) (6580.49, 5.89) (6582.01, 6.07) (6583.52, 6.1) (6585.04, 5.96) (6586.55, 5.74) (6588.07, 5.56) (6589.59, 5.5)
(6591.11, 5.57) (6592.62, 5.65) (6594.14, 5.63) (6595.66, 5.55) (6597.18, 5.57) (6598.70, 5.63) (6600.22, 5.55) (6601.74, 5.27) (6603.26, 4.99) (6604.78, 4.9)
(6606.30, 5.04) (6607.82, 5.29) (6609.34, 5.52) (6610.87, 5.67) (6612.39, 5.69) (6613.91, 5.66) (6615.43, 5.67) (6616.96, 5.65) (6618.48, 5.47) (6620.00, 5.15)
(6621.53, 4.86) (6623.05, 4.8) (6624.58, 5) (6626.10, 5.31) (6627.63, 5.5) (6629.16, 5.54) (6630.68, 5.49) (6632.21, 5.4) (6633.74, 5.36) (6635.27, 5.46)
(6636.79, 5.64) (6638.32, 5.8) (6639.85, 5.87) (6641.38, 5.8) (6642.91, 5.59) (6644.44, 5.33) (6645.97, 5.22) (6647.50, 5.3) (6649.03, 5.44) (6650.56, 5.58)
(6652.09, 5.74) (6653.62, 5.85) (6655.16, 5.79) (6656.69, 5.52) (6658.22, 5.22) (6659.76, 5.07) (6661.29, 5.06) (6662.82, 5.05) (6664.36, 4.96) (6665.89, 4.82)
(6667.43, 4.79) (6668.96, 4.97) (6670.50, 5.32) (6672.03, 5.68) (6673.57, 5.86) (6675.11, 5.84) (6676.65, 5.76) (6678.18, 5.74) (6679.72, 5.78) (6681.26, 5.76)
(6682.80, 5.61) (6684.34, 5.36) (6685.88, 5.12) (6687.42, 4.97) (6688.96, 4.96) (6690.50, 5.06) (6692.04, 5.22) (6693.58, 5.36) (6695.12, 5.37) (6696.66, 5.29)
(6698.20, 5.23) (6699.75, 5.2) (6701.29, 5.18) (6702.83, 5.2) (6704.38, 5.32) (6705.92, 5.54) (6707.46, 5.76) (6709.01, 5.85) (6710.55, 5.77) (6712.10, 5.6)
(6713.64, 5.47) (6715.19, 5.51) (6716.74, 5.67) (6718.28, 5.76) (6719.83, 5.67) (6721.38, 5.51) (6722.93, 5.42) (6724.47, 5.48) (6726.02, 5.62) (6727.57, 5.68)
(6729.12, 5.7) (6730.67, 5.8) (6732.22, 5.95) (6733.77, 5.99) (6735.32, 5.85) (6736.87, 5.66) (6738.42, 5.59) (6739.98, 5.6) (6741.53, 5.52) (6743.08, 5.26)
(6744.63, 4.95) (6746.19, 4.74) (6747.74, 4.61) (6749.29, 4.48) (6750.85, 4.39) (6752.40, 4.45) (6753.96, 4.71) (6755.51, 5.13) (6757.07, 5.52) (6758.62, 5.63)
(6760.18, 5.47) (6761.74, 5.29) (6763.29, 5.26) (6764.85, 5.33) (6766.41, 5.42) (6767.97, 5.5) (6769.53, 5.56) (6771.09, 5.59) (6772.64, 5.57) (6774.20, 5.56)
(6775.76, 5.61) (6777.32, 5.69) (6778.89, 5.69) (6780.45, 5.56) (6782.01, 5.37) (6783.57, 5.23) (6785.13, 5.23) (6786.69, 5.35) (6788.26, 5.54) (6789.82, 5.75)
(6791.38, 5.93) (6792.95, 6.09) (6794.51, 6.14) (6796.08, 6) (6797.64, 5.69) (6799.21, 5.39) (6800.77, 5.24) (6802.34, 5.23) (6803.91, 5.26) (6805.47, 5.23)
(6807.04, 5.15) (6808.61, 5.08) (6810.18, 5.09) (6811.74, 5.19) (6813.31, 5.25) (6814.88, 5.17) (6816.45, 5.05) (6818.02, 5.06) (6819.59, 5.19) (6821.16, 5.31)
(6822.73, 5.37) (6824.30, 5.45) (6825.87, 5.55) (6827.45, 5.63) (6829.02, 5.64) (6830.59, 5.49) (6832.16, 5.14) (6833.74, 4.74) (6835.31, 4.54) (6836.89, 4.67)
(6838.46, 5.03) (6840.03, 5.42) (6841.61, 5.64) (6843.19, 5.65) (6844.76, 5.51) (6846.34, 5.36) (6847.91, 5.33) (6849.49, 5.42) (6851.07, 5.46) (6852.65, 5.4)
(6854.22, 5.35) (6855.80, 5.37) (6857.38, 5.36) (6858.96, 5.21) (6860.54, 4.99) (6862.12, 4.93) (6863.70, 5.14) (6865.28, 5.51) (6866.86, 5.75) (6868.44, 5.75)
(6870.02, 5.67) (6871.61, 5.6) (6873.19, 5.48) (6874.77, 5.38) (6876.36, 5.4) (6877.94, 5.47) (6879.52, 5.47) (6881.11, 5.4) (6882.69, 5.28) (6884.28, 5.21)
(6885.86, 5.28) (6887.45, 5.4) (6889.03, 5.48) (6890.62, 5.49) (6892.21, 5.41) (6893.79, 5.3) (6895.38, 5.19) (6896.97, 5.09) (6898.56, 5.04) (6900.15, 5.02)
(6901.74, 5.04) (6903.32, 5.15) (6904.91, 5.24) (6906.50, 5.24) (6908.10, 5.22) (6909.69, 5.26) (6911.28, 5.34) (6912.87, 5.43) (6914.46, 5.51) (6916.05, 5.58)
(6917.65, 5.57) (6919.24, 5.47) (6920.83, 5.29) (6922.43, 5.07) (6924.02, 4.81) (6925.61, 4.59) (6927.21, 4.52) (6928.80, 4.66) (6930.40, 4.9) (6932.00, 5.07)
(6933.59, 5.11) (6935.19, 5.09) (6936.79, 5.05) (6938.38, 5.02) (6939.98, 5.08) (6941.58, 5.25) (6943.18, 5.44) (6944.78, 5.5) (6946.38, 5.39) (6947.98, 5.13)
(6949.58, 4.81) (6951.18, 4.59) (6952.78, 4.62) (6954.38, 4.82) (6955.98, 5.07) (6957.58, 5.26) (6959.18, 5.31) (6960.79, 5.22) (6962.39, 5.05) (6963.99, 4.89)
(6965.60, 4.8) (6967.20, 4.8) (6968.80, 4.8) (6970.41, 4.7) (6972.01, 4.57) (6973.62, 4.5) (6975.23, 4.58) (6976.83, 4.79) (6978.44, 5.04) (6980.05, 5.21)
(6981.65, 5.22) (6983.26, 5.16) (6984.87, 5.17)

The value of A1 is 0.04 mag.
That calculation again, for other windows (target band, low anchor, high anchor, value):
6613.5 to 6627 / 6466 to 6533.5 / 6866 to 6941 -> 0.11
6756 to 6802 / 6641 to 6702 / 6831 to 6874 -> -0.04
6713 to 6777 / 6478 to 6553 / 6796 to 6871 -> 0.01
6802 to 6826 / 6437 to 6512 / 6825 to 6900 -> 0.05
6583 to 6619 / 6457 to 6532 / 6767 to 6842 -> 0.07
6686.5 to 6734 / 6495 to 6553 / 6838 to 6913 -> 0.02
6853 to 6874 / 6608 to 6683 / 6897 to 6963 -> -0.04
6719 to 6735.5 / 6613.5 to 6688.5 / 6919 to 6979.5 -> -0.08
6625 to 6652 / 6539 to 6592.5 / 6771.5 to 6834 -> 0.04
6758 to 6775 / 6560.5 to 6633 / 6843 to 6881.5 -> 0.01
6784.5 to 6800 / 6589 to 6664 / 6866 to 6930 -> -0.07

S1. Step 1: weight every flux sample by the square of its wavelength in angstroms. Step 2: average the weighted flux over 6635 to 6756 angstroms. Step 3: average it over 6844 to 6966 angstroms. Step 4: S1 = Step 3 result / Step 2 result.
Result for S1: 1.0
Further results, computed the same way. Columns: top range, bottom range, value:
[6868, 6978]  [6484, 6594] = 0.98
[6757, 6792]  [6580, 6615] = 1.04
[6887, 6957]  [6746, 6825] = 1.00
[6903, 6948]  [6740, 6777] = 1.04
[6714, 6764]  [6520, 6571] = 0.99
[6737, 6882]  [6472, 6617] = 0.99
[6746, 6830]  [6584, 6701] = 1.03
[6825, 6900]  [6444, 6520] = 0.96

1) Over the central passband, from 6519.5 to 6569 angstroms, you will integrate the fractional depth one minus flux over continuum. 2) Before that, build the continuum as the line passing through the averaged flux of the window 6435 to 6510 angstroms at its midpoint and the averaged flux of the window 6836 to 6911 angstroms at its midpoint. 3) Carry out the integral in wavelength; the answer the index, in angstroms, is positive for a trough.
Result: 2.9 angstroms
